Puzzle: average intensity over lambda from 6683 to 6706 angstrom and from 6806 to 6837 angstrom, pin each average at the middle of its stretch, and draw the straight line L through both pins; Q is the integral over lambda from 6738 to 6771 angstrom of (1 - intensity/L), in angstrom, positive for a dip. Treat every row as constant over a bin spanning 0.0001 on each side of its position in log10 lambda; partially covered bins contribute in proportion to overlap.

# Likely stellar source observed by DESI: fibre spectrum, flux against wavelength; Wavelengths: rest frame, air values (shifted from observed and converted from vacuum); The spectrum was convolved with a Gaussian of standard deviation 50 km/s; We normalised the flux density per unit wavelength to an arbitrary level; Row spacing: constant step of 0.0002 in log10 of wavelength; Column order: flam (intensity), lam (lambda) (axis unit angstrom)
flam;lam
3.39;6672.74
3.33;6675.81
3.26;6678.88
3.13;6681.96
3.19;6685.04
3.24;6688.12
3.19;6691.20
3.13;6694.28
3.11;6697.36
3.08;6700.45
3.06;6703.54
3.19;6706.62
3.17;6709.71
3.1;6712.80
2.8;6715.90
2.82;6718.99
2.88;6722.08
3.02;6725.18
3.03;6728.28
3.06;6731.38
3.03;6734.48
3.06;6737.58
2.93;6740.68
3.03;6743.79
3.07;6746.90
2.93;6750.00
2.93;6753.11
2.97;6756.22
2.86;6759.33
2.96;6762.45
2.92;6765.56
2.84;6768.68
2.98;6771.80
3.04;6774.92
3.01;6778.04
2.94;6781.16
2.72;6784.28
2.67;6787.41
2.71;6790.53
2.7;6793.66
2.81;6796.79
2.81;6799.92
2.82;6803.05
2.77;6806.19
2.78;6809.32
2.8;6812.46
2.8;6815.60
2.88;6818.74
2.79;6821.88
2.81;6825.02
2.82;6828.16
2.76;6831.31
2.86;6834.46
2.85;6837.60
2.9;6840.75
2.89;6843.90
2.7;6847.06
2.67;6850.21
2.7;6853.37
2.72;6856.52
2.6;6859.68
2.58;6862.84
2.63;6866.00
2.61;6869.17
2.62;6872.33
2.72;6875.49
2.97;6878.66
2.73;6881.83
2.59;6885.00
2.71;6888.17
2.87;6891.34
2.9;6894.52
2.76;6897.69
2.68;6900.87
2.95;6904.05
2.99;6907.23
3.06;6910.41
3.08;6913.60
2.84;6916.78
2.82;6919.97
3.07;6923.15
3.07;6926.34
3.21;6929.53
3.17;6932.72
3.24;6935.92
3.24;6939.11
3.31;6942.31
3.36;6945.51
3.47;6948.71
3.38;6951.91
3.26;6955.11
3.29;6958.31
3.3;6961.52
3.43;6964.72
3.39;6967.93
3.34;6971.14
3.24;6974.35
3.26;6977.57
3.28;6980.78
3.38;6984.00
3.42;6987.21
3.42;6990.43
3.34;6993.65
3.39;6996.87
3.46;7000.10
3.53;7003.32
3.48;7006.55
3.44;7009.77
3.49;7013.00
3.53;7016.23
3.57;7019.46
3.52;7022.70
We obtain 0.4 angstrom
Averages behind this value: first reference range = 3.14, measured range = 2.95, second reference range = 2.81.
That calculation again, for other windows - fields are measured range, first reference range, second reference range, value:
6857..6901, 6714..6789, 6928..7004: 6.4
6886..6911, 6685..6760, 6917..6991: 2.8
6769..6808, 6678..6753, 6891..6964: 3.1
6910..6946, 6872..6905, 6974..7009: -1.3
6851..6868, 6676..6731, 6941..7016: 3.2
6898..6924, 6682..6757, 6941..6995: 2.8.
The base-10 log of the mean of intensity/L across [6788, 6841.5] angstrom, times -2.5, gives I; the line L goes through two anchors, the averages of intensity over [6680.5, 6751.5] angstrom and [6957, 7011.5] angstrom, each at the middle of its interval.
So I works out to 0.14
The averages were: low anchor 3.05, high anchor 3.38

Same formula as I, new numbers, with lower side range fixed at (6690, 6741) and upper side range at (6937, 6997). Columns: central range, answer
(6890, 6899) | 0.15 mag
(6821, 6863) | 0.16 mag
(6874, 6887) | 0.18 mag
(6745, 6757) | 0.04 mag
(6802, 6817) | 0.13 mag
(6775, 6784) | 0.06 mag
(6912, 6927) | 0.11 mag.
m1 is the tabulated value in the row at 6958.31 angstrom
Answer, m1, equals 3.29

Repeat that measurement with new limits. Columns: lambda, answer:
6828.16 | 2.82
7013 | 3.49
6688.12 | 3.24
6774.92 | 3.04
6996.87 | 3.39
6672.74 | 3.39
